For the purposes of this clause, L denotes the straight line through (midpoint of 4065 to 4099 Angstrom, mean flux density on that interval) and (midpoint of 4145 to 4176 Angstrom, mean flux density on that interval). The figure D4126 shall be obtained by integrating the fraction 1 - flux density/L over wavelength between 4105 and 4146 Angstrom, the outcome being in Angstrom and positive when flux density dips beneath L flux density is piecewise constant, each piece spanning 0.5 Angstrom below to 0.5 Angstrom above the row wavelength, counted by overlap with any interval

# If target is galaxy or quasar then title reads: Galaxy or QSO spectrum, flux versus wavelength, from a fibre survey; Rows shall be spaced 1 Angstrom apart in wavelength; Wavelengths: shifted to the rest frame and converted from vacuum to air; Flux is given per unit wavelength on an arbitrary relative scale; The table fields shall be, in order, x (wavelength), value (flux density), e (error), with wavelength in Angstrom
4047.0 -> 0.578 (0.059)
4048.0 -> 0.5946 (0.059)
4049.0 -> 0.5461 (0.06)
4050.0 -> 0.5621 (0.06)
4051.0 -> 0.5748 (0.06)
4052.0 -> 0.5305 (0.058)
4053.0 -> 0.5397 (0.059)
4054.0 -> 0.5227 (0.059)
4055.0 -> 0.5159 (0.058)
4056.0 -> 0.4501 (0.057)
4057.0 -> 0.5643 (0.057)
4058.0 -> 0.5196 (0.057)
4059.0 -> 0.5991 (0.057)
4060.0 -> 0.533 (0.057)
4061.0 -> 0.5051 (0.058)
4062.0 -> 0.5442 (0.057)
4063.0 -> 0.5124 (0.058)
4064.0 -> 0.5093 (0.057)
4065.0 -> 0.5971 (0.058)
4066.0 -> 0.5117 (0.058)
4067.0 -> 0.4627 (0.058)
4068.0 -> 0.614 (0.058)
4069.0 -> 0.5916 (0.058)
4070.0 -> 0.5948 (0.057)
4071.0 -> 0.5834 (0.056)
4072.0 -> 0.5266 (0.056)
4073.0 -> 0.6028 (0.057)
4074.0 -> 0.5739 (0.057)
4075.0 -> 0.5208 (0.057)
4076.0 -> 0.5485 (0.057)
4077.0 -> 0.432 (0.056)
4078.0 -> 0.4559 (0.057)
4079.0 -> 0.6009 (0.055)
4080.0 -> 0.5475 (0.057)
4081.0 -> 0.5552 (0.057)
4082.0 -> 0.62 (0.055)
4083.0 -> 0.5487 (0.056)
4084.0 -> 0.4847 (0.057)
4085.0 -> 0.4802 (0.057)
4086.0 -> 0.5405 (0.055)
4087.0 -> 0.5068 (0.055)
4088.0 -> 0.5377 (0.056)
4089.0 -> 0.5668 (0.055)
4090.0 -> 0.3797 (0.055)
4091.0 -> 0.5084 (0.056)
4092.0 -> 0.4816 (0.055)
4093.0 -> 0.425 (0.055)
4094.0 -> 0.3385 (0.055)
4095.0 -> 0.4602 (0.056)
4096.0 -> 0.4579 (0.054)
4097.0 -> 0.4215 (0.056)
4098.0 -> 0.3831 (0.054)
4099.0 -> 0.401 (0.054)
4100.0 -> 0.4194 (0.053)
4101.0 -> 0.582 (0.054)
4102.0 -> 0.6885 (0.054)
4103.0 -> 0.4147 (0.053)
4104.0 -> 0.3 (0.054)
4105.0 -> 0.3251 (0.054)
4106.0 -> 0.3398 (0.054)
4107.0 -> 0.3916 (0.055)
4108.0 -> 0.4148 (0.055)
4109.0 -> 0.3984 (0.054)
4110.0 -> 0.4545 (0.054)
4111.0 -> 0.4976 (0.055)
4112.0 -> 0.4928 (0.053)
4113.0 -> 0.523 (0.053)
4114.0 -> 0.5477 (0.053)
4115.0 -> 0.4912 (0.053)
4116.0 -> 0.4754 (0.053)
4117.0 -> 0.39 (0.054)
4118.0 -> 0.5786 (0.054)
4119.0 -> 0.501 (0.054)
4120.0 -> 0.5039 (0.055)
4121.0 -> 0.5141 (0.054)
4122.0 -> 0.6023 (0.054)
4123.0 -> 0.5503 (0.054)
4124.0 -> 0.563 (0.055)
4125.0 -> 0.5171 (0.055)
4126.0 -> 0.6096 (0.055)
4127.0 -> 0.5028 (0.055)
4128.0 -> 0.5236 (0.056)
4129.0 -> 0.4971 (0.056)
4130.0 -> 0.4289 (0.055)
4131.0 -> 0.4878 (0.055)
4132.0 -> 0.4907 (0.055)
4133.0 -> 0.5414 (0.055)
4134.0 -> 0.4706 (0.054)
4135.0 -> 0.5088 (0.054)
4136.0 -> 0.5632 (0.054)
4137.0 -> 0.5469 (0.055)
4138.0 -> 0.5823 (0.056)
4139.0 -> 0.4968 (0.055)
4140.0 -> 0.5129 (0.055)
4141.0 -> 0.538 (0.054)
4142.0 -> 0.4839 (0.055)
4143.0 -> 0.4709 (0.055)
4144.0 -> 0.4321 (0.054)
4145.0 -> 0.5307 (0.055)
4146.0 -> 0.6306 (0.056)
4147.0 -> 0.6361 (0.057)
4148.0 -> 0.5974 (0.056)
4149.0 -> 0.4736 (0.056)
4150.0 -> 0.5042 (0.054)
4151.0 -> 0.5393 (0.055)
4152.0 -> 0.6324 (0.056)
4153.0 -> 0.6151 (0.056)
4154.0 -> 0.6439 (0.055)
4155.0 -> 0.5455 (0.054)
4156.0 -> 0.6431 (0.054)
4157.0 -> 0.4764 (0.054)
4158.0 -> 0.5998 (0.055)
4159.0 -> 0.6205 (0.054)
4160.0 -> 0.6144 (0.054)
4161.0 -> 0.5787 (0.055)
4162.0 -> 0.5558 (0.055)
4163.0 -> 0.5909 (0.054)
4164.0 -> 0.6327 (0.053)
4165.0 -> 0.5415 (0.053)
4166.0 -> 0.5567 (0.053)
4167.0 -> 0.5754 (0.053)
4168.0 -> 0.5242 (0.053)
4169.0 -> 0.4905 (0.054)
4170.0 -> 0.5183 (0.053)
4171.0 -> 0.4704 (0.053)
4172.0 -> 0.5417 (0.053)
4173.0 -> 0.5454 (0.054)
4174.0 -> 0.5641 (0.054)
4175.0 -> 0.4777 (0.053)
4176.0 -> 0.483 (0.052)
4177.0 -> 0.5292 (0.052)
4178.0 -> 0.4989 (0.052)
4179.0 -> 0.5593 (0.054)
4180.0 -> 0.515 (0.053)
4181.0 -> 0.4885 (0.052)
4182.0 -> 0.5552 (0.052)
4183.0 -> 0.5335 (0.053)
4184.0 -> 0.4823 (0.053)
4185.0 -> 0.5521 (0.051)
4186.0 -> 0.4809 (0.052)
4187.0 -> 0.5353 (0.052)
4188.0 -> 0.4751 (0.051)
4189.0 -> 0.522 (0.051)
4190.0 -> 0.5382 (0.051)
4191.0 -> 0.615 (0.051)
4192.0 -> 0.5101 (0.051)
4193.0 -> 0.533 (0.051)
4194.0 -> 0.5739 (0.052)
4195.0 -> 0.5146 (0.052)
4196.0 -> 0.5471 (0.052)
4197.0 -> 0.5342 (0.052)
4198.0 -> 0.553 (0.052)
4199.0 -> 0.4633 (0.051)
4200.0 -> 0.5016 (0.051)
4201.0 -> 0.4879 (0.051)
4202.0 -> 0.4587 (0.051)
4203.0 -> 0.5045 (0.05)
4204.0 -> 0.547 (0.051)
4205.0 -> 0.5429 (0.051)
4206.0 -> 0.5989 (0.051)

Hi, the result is 3.1 Angstrom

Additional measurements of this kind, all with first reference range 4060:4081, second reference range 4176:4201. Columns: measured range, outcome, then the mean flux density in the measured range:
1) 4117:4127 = -0.1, 0.539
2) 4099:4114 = 2.5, 0.448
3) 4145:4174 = -2.1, 0.567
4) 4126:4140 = 0.5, 0.514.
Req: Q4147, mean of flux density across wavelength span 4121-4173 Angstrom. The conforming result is 0.545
